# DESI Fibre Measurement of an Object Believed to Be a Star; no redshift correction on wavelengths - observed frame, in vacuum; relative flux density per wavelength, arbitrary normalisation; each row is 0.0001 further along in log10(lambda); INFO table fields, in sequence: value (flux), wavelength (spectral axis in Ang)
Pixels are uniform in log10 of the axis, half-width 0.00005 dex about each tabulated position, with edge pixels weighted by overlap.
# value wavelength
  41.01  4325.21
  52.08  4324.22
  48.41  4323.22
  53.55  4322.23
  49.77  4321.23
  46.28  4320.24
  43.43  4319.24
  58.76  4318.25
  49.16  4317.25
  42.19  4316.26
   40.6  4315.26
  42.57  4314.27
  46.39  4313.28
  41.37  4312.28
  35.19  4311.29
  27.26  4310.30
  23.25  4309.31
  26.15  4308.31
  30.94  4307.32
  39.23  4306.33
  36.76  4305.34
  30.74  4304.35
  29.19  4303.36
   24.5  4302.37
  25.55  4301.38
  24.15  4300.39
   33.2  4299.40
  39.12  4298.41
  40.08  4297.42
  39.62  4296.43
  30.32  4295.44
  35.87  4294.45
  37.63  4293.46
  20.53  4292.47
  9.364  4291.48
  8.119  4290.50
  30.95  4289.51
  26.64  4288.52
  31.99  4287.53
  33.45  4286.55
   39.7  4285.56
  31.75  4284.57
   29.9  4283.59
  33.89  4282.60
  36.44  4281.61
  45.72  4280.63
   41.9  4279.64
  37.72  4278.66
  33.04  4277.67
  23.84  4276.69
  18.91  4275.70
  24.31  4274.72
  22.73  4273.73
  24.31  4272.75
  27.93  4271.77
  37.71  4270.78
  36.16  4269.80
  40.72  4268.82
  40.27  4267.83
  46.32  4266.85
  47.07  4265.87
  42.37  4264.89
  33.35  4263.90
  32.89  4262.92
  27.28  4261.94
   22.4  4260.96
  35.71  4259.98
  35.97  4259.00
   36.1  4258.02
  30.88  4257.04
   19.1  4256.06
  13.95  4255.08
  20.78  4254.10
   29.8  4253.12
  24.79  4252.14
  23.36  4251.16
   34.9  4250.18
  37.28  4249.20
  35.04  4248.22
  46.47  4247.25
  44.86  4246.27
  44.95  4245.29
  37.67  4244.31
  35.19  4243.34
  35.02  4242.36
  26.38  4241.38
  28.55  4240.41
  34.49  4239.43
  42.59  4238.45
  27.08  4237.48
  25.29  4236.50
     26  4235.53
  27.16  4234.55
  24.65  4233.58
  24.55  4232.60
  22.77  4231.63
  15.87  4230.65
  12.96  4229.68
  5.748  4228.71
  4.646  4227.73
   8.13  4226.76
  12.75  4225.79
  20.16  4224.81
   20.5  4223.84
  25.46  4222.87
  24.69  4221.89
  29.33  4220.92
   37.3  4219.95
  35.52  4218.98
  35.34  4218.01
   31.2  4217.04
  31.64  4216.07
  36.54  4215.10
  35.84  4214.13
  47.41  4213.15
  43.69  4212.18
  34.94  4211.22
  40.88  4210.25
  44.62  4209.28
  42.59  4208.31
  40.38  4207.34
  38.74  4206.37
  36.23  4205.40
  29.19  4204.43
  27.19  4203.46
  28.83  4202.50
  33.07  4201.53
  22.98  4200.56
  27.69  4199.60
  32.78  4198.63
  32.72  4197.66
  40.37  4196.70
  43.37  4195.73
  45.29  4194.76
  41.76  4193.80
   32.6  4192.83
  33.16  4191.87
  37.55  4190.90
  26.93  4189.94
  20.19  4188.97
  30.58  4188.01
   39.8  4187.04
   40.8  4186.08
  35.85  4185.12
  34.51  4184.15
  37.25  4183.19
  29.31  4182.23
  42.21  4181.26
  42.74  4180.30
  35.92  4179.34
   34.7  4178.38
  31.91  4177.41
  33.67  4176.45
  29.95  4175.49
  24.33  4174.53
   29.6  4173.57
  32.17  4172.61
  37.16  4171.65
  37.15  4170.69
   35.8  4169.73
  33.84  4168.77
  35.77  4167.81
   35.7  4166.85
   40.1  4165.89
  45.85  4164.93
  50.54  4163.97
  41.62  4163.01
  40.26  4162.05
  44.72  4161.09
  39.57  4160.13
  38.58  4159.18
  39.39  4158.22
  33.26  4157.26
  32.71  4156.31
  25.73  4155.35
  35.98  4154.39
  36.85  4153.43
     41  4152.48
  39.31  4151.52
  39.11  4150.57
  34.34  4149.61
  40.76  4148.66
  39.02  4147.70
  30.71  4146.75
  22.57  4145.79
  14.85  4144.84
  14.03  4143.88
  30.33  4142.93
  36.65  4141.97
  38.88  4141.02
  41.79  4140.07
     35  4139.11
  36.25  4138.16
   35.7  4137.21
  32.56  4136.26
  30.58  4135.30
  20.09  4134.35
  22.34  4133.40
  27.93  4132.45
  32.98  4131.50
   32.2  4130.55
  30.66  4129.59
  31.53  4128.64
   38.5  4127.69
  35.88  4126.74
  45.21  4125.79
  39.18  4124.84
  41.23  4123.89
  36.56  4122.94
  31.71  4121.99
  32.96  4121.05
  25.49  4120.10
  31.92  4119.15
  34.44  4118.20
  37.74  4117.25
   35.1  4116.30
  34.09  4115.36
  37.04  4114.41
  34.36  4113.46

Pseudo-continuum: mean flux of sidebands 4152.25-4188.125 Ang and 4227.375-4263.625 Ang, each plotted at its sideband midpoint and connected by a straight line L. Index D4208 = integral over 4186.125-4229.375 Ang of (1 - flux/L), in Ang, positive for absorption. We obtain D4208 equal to 1.5 Ang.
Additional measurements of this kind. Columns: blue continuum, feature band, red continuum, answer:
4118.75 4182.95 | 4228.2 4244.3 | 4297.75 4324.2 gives 4.6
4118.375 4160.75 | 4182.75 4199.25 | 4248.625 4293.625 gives -1.6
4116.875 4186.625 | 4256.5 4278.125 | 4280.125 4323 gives 1.4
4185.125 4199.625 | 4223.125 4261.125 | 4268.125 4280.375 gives 6.5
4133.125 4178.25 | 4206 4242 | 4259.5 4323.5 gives 6.0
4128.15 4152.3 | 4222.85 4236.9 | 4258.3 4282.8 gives 6.4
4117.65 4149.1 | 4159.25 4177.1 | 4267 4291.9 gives -2.8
